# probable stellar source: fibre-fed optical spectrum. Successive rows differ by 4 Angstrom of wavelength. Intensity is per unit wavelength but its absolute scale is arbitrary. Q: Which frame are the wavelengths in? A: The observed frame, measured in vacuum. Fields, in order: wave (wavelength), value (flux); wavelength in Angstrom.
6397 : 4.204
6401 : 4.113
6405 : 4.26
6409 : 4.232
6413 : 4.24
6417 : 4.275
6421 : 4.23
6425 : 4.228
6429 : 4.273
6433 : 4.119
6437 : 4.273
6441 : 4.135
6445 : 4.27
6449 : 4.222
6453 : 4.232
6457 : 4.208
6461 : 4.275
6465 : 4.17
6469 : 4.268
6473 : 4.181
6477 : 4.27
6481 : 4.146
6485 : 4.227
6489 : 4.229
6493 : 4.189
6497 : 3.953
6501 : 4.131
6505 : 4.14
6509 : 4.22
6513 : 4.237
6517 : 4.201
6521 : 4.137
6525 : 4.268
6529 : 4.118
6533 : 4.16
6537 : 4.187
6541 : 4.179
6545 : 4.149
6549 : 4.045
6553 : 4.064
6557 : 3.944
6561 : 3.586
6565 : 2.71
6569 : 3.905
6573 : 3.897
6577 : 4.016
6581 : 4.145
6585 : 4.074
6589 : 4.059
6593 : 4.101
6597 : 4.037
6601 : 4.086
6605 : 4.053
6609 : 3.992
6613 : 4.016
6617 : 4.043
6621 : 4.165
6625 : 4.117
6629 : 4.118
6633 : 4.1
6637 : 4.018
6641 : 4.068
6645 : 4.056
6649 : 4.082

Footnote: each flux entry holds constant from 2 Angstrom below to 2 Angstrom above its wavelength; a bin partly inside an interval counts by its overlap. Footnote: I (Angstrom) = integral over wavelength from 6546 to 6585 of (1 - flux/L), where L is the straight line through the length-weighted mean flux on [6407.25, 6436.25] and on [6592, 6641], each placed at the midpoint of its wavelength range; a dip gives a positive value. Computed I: 2.6 Angstrom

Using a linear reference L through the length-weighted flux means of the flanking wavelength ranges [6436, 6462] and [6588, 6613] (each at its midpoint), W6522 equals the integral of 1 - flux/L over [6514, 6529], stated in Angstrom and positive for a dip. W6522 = -0.2 Angstrom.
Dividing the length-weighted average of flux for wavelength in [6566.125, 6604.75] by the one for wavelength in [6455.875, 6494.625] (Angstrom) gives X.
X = 1.0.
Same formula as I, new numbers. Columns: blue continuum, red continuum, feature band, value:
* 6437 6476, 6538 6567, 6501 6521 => -1.0 Angstrom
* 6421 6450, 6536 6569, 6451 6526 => -2.6 Angstrom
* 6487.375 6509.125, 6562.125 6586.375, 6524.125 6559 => -1.7 Angstrom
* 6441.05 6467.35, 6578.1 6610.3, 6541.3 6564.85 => 1.4 Angstrom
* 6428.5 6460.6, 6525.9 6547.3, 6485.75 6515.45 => 0.2 Angstrom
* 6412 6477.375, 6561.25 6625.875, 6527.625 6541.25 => -0.3 Angstrom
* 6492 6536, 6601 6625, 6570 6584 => 0.3 Angstrom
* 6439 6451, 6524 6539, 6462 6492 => -0.1 Angstrom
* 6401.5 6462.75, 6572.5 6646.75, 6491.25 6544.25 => -0.2 Angstrom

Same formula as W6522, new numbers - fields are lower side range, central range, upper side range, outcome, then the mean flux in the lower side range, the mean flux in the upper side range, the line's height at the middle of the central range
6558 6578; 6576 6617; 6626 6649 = -2.74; 3.62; 4.07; 3.81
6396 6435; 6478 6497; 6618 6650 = 0.00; 4.22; 4.09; 4.18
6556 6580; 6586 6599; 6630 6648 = -0.86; 3.68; 4.06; 3.82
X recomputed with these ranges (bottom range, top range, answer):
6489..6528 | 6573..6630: 0.98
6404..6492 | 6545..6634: 0.94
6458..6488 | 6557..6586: 0.89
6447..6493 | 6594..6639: 0.96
